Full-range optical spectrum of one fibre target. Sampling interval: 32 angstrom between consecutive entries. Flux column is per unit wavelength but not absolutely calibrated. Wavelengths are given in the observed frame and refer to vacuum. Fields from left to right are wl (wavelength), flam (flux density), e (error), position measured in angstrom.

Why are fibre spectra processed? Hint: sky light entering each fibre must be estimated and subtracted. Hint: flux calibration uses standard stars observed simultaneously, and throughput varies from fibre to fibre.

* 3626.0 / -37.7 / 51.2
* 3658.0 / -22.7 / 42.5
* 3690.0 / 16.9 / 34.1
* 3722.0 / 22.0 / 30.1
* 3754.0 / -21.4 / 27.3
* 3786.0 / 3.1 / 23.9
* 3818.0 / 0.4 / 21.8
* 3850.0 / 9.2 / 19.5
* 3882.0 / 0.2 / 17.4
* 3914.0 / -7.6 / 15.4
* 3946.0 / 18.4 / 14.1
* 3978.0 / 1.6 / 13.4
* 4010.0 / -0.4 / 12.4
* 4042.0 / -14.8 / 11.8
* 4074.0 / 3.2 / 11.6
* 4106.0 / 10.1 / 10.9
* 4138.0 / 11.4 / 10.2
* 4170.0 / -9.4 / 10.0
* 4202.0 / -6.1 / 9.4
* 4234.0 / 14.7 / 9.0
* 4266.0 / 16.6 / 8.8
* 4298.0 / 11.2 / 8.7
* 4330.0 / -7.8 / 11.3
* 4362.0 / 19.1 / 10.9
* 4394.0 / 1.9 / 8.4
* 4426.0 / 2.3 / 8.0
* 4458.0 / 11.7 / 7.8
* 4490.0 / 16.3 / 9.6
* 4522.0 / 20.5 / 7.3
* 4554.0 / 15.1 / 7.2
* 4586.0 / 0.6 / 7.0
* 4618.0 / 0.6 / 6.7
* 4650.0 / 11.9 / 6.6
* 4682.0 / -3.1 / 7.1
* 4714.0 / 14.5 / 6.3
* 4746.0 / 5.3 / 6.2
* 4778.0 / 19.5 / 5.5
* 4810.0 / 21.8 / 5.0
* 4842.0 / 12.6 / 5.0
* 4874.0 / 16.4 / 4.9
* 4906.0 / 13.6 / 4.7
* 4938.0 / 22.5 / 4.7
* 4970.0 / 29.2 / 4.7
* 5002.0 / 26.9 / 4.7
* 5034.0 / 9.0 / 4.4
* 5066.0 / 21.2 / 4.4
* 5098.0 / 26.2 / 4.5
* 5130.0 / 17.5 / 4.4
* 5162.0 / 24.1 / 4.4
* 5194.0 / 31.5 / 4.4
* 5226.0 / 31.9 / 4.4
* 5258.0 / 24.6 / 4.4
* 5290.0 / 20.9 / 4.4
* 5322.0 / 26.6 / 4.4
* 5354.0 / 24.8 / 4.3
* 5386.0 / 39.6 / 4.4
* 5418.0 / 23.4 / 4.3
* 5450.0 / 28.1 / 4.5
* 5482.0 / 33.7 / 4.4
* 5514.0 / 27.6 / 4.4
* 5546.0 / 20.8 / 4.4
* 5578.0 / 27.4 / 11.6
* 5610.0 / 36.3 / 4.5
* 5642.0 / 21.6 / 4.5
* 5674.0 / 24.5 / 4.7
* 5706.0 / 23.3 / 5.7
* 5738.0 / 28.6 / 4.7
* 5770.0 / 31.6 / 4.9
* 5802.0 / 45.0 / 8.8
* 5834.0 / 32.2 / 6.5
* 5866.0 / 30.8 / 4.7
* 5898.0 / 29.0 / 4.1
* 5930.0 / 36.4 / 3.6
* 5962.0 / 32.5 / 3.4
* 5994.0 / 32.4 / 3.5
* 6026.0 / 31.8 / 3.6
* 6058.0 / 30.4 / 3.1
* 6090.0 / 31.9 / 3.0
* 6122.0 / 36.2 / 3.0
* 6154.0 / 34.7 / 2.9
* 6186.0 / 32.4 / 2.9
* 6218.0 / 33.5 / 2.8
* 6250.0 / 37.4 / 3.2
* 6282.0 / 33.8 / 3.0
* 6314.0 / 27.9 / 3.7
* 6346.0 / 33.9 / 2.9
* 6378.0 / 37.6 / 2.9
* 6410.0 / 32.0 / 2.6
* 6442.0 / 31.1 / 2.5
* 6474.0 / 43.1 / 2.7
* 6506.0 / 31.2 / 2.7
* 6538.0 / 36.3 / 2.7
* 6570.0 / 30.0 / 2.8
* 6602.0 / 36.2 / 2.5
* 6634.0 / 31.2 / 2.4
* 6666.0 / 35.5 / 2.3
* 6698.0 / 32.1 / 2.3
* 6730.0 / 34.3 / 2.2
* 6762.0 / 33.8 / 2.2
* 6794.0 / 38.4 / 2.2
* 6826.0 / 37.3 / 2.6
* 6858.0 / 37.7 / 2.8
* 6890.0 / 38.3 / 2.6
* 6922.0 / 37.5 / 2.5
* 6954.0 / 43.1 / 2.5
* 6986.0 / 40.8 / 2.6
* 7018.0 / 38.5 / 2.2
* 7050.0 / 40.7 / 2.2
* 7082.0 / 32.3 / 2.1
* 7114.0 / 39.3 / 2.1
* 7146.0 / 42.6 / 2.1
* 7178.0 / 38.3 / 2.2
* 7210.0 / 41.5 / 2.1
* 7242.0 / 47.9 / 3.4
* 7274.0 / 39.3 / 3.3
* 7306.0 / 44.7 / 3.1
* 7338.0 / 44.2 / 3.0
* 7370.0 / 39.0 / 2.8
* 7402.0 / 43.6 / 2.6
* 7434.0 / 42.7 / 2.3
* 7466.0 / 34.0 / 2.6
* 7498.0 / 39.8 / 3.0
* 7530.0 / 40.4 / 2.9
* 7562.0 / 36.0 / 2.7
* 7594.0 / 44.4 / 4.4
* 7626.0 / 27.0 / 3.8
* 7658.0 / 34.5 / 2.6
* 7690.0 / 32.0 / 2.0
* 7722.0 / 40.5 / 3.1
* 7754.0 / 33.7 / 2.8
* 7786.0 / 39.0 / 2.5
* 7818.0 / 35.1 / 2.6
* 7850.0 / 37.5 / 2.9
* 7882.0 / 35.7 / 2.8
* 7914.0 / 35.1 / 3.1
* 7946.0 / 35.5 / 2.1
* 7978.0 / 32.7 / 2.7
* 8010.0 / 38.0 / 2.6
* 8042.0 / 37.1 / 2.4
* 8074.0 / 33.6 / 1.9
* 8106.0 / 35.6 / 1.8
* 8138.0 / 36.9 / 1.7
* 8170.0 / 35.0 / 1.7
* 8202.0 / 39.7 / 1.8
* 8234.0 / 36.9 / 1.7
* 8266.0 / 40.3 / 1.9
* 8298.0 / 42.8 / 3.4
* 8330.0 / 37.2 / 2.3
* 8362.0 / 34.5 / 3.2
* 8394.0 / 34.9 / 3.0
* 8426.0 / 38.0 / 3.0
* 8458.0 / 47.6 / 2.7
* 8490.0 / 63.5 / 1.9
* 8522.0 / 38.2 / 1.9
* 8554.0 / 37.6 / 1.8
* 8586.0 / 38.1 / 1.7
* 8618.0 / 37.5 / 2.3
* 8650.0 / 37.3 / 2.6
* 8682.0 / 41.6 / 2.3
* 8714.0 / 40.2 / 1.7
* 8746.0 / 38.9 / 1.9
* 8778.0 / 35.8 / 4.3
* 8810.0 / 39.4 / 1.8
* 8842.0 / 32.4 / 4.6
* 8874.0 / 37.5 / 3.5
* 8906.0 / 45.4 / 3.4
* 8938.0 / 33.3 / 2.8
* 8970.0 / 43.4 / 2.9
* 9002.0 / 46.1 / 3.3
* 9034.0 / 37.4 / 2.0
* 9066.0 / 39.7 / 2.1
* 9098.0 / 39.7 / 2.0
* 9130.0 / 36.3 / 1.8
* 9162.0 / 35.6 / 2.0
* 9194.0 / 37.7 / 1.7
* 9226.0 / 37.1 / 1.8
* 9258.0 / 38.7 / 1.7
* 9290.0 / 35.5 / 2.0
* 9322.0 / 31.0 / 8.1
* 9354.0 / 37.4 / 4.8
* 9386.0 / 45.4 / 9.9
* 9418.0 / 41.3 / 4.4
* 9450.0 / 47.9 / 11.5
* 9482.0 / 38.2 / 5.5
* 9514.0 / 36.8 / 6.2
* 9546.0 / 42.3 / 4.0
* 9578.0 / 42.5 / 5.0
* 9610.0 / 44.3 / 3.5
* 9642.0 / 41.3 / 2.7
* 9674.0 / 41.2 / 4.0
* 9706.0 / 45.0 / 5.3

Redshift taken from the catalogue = 0.29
